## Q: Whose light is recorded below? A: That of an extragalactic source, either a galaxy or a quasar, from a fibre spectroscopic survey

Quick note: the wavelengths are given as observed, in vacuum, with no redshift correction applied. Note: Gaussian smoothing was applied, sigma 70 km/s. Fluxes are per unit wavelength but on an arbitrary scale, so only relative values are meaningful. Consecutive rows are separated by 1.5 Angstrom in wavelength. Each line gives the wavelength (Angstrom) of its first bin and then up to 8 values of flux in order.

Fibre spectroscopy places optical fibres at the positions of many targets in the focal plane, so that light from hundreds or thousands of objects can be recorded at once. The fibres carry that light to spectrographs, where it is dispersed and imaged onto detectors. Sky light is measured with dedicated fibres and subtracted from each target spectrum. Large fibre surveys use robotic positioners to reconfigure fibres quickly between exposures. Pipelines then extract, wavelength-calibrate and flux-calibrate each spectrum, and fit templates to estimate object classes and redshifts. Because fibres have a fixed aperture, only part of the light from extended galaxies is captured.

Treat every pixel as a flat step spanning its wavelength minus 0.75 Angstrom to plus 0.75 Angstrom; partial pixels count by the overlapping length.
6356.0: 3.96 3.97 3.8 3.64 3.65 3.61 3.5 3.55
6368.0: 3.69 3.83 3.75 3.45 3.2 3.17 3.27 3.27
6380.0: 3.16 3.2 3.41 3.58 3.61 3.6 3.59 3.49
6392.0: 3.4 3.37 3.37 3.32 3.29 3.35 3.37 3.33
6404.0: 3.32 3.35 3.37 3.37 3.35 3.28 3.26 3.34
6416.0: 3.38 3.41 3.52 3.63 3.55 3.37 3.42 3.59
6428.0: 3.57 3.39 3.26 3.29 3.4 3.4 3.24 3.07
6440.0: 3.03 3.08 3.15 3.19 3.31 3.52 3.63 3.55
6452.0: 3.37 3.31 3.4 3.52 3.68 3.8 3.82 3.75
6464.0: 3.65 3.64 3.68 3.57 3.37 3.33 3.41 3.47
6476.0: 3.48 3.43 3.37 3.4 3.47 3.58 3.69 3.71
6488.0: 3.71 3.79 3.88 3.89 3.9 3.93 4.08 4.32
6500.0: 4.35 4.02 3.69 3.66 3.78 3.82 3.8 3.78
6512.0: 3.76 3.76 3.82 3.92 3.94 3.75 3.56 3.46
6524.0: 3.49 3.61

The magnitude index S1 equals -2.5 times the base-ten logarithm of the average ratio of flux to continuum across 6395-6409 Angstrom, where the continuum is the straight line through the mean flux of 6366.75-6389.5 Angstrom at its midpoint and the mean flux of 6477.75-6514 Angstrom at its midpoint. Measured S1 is 0.06 mag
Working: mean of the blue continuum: 3.45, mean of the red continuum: 3.79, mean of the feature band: 3.34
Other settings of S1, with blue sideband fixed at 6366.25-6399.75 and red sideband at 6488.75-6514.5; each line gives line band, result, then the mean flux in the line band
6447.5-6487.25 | 0.065 mag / 3.54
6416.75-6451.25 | 0.079 mag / 3.37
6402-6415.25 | 0.064 mag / 3.33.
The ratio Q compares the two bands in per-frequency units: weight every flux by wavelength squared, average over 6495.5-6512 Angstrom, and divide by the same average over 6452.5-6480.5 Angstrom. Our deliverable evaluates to 1.1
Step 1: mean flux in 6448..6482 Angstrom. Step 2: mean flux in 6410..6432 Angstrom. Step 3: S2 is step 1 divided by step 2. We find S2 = 1.03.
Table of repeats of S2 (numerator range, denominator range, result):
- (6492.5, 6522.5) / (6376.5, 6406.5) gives 1.14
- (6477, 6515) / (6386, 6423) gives 1.11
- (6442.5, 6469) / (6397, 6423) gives 1.05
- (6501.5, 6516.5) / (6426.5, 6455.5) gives 1.14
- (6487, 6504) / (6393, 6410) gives 1.18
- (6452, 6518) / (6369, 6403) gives 1.09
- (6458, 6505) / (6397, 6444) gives 1.11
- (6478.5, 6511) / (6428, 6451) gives 1.15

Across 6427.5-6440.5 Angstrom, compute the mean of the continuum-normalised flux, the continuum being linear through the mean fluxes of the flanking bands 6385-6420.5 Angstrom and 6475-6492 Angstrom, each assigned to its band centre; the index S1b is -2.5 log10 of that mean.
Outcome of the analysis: 0.06 mag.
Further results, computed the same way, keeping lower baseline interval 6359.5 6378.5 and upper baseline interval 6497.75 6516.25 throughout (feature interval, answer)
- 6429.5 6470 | 0.09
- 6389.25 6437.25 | 0.08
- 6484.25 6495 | 0.01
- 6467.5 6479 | 0.11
